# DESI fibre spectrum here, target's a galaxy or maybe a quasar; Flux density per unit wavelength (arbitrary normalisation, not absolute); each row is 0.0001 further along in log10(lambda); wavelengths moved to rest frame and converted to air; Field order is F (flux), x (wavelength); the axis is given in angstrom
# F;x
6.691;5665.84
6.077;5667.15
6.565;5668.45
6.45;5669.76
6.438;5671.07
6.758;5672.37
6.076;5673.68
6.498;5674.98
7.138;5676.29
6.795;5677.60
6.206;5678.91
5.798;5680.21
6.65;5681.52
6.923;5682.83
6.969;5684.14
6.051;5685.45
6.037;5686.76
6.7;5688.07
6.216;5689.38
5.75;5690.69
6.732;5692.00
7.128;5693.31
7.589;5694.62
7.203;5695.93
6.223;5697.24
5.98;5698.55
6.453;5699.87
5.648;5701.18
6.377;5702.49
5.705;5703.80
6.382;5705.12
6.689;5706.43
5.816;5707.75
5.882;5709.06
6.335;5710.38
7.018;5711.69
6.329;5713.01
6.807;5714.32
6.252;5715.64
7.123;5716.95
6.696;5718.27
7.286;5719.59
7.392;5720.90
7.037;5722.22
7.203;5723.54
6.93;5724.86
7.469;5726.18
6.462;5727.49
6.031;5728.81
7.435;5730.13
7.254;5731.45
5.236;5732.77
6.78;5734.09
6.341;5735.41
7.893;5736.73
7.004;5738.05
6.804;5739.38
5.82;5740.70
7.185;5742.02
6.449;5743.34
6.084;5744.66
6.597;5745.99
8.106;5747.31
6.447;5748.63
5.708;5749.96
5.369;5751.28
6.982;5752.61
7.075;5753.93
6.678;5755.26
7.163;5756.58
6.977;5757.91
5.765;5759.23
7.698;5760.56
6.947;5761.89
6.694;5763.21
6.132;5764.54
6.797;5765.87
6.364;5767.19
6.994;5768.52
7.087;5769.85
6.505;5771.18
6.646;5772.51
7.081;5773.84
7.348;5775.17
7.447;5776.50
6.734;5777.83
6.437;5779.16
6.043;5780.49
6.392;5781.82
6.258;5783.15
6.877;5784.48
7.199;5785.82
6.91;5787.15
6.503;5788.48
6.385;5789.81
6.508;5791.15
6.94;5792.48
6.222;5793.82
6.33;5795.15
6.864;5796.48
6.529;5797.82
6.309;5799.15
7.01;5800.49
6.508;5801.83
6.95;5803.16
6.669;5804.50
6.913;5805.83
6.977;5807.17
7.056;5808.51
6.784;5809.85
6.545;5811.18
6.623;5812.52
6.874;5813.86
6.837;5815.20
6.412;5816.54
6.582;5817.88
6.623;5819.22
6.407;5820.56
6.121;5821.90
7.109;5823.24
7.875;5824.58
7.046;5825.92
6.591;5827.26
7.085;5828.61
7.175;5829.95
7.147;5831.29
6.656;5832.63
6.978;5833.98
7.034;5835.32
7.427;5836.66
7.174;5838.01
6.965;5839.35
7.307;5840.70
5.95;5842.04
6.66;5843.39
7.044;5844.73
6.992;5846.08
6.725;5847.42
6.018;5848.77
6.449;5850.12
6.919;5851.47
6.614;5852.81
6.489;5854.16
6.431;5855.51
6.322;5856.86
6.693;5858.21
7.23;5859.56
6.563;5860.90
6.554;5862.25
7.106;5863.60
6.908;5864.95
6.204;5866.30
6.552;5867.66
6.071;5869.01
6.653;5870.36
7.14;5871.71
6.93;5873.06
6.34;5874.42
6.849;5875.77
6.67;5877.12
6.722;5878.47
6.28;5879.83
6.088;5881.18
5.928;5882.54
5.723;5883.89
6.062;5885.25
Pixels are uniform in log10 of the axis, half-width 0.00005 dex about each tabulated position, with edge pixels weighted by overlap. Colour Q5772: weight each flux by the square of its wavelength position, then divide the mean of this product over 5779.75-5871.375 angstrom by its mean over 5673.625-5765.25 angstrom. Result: 1.05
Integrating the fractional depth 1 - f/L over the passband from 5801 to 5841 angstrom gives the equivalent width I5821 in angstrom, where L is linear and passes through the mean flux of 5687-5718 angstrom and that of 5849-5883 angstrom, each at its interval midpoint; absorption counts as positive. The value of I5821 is -2.0 angstrom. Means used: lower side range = 6.45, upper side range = 6.58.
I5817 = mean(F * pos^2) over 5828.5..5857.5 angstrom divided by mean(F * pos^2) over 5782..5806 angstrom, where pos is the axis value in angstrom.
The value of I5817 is 1.04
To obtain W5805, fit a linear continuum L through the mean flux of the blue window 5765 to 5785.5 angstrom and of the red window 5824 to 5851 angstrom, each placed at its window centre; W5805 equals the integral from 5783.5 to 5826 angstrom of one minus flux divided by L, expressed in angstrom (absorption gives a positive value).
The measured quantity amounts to 0.6 angstrom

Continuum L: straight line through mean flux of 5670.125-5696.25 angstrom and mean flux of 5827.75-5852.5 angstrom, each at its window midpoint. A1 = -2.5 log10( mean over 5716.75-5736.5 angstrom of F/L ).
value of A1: -0.03 mag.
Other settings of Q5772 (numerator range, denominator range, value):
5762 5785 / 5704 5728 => 1.02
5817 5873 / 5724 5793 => 1.04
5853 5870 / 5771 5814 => 1.01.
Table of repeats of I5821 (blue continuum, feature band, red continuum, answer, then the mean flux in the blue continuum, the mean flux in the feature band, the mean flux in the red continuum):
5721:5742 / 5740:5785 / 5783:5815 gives 0.6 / 6.81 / 6.67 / 6.71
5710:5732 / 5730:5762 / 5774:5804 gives 0.5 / 6.89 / 6.69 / 6.67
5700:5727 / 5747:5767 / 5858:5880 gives -0.1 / 6.62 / 6.67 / 6.68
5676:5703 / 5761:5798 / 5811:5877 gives -0.3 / 6.5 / 6.69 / 6.76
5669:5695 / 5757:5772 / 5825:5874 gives -0.2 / 6.53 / 6.73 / 6.77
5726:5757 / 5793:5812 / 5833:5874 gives 0.0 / 6.67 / 6.69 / 6.73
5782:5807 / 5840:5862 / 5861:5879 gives 0.1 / 6.66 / 6.65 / 6.67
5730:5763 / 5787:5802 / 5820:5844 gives 0.6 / 6.7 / 6.57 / 6.93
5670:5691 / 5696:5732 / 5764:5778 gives -0.1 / 6.45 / 6.61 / 6.84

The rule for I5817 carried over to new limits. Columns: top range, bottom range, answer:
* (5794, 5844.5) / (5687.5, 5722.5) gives 1.08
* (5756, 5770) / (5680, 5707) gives 1.08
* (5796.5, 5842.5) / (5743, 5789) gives 1.04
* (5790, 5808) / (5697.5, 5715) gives 1.10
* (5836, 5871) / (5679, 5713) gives 1.10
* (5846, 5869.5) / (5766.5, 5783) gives 1.01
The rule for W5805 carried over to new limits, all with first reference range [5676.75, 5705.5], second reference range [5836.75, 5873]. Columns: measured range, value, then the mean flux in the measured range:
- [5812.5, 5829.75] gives -0.4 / 6.8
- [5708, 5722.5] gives -0.5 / 6.71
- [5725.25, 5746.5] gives -0.6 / 6.68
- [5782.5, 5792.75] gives -0.2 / 6.69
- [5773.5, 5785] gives -0.3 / 6.73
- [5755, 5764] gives -0.4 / 6.85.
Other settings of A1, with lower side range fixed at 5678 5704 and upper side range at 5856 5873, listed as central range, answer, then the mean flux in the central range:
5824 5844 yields -0.06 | 7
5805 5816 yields -0.04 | 6.82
